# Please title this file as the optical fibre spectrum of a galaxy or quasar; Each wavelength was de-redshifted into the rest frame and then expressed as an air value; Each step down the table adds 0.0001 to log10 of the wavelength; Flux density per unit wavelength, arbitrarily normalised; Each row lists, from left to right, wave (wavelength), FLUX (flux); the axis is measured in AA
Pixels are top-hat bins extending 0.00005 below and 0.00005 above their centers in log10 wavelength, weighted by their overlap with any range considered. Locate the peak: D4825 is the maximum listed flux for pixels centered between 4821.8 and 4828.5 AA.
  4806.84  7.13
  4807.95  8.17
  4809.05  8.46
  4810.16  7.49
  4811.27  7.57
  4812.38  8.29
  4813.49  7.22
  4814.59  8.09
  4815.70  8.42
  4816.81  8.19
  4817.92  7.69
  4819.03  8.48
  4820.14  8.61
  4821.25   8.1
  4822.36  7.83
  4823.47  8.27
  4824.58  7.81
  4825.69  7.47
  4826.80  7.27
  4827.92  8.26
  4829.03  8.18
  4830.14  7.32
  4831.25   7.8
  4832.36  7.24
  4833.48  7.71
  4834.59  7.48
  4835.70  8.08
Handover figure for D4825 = 8.27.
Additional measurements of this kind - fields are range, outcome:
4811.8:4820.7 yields 8.61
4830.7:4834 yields 7.8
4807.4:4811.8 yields 8.46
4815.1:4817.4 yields 8.42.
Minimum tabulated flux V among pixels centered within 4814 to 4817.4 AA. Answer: 8.09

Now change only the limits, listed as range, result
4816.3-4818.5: 7.69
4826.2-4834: 7.24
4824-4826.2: 7.47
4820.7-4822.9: 7.83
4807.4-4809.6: 8.17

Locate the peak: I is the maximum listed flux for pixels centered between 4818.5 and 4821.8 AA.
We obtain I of 8.61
